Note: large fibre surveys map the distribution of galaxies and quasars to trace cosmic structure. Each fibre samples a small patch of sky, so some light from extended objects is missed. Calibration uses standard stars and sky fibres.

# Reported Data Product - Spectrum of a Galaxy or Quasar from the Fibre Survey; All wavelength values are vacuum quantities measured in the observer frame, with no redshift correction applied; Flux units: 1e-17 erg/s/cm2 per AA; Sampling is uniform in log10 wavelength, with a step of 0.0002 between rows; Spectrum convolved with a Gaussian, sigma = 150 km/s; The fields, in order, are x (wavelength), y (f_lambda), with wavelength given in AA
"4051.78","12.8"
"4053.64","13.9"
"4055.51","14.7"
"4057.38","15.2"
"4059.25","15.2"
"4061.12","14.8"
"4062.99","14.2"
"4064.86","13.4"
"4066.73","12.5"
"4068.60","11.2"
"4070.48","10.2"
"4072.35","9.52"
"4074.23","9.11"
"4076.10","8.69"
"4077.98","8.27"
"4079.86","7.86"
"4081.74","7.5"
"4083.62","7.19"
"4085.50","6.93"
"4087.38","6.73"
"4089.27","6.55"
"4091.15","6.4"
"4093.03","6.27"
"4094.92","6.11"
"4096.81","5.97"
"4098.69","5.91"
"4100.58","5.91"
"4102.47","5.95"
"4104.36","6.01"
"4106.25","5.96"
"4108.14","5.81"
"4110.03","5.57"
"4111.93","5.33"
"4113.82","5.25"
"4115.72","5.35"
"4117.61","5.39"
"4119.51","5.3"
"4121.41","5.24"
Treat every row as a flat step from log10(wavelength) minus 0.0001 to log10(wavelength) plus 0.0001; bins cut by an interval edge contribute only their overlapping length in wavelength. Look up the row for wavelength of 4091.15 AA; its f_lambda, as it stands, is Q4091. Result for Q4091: 6.4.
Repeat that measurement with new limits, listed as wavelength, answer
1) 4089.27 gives 6.55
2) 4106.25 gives 5.96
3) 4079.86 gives 7.86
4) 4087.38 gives 6.73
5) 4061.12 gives 14.8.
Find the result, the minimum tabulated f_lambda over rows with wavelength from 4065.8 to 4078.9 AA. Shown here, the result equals 8.27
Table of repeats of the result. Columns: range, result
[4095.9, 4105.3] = 5.91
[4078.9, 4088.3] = 6.73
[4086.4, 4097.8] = 5.97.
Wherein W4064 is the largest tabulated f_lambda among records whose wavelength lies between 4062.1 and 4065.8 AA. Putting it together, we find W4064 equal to 14.2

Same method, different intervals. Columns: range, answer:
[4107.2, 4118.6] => 5.81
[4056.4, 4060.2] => 15.2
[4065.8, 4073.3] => 12.5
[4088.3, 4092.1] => 6.55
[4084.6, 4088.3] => 6.93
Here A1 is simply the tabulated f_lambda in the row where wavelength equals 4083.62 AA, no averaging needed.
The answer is 7.19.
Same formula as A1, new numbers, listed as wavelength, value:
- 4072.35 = 9.52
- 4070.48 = 10.2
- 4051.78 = 12.8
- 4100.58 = 5.91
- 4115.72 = 5.35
